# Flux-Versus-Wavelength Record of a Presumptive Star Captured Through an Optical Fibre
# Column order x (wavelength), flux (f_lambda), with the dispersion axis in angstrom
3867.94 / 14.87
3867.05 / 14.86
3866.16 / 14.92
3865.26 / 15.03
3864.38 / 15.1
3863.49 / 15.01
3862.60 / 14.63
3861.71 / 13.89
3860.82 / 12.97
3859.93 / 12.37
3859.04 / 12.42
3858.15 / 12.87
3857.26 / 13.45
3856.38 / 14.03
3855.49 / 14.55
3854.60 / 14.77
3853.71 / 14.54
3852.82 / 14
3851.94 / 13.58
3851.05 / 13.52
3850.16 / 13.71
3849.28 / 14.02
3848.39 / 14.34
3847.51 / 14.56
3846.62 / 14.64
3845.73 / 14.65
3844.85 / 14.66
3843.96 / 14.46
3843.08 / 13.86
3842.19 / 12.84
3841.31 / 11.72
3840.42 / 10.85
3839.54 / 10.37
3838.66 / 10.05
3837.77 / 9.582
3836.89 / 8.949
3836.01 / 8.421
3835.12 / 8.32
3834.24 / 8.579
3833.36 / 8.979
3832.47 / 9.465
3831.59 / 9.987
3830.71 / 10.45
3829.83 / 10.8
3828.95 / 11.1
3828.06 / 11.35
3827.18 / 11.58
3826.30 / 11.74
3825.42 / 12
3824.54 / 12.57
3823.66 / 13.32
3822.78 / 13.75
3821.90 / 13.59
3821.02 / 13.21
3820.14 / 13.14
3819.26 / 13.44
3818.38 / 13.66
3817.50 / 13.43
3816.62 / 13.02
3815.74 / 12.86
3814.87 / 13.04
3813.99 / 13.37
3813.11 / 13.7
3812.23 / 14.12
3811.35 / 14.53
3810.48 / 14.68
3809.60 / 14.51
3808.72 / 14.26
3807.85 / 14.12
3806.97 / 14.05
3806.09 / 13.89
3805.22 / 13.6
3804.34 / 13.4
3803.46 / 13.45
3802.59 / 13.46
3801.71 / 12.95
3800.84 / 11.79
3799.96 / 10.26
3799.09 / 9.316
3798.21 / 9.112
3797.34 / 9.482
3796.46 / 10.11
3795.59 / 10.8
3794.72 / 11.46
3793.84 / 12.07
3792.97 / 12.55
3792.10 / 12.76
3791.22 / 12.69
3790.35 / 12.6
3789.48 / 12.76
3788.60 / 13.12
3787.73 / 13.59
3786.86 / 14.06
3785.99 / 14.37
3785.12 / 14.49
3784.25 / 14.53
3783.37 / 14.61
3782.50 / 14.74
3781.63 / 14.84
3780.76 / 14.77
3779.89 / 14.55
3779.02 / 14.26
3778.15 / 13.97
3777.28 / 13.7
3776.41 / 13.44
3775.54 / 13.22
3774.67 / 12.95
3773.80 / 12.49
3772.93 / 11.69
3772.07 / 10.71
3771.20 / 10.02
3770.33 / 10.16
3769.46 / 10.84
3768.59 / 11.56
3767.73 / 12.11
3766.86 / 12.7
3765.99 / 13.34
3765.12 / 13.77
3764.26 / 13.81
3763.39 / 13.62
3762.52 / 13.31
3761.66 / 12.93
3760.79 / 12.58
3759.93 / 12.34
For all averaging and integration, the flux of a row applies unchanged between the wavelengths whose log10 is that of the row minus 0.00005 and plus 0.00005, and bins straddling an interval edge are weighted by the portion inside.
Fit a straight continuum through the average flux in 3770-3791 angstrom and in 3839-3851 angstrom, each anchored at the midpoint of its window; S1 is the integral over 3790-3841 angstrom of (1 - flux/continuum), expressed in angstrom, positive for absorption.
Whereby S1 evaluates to 5.3 angstrom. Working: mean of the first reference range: 13.3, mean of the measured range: 12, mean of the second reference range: 13.4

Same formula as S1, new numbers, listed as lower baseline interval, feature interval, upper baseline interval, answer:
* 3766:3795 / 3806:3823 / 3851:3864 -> -0.5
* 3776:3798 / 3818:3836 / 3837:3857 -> 2.4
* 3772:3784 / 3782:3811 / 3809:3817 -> 1.9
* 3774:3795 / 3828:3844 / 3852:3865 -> 3.9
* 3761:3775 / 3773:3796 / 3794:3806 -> -2.9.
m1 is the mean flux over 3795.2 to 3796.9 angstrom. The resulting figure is 10.5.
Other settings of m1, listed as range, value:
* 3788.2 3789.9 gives 12.9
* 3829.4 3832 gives 10.4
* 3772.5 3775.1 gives 12.4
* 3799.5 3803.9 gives 12.4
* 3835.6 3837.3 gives 8.7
